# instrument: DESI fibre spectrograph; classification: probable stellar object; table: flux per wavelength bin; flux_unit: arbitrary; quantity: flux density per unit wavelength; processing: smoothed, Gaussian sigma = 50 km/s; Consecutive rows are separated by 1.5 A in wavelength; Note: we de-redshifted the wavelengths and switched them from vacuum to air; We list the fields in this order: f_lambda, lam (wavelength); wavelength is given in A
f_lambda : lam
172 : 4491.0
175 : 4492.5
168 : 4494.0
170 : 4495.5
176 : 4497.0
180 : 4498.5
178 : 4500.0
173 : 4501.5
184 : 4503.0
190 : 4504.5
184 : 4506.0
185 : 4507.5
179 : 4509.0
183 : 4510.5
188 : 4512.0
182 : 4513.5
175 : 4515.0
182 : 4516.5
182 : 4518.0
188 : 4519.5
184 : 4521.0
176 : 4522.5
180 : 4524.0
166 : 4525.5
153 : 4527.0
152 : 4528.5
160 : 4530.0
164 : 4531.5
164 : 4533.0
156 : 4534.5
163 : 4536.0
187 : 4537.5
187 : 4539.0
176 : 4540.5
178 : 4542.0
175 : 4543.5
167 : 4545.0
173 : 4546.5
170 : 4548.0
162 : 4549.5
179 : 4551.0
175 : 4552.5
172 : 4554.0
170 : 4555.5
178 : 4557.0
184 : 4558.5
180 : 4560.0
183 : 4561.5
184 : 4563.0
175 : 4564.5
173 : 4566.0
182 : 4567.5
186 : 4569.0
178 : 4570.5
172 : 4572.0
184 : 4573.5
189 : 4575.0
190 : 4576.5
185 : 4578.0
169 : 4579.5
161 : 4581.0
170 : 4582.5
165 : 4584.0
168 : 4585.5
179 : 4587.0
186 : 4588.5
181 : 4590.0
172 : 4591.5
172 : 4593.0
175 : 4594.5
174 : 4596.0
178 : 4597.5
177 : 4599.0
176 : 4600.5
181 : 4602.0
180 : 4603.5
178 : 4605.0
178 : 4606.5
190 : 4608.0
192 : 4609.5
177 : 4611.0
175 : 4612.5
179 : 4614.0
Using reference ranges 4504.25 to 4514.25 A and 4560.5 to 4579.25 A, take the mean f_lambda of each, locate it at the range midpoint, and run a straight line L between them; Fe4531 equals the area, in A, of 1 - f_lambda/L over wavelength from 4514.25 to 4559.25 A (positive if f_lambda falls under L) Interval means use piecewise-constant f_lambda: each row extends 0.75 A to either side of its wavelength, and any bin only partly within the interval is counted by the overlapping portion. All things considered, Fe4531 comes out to 2.5 A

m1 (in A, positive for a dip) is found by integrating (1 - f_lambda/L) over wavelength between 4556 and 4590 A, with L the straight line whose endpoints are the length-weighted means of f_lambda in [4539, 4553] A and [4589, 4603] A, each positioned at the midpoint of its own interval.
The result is -0.6 A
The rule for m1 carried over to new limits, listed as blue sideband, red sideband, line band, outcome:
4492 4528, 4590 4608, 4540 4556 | 0.5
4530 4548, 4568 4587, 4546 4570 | -0.4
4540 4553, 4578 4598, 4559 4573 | -0.5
